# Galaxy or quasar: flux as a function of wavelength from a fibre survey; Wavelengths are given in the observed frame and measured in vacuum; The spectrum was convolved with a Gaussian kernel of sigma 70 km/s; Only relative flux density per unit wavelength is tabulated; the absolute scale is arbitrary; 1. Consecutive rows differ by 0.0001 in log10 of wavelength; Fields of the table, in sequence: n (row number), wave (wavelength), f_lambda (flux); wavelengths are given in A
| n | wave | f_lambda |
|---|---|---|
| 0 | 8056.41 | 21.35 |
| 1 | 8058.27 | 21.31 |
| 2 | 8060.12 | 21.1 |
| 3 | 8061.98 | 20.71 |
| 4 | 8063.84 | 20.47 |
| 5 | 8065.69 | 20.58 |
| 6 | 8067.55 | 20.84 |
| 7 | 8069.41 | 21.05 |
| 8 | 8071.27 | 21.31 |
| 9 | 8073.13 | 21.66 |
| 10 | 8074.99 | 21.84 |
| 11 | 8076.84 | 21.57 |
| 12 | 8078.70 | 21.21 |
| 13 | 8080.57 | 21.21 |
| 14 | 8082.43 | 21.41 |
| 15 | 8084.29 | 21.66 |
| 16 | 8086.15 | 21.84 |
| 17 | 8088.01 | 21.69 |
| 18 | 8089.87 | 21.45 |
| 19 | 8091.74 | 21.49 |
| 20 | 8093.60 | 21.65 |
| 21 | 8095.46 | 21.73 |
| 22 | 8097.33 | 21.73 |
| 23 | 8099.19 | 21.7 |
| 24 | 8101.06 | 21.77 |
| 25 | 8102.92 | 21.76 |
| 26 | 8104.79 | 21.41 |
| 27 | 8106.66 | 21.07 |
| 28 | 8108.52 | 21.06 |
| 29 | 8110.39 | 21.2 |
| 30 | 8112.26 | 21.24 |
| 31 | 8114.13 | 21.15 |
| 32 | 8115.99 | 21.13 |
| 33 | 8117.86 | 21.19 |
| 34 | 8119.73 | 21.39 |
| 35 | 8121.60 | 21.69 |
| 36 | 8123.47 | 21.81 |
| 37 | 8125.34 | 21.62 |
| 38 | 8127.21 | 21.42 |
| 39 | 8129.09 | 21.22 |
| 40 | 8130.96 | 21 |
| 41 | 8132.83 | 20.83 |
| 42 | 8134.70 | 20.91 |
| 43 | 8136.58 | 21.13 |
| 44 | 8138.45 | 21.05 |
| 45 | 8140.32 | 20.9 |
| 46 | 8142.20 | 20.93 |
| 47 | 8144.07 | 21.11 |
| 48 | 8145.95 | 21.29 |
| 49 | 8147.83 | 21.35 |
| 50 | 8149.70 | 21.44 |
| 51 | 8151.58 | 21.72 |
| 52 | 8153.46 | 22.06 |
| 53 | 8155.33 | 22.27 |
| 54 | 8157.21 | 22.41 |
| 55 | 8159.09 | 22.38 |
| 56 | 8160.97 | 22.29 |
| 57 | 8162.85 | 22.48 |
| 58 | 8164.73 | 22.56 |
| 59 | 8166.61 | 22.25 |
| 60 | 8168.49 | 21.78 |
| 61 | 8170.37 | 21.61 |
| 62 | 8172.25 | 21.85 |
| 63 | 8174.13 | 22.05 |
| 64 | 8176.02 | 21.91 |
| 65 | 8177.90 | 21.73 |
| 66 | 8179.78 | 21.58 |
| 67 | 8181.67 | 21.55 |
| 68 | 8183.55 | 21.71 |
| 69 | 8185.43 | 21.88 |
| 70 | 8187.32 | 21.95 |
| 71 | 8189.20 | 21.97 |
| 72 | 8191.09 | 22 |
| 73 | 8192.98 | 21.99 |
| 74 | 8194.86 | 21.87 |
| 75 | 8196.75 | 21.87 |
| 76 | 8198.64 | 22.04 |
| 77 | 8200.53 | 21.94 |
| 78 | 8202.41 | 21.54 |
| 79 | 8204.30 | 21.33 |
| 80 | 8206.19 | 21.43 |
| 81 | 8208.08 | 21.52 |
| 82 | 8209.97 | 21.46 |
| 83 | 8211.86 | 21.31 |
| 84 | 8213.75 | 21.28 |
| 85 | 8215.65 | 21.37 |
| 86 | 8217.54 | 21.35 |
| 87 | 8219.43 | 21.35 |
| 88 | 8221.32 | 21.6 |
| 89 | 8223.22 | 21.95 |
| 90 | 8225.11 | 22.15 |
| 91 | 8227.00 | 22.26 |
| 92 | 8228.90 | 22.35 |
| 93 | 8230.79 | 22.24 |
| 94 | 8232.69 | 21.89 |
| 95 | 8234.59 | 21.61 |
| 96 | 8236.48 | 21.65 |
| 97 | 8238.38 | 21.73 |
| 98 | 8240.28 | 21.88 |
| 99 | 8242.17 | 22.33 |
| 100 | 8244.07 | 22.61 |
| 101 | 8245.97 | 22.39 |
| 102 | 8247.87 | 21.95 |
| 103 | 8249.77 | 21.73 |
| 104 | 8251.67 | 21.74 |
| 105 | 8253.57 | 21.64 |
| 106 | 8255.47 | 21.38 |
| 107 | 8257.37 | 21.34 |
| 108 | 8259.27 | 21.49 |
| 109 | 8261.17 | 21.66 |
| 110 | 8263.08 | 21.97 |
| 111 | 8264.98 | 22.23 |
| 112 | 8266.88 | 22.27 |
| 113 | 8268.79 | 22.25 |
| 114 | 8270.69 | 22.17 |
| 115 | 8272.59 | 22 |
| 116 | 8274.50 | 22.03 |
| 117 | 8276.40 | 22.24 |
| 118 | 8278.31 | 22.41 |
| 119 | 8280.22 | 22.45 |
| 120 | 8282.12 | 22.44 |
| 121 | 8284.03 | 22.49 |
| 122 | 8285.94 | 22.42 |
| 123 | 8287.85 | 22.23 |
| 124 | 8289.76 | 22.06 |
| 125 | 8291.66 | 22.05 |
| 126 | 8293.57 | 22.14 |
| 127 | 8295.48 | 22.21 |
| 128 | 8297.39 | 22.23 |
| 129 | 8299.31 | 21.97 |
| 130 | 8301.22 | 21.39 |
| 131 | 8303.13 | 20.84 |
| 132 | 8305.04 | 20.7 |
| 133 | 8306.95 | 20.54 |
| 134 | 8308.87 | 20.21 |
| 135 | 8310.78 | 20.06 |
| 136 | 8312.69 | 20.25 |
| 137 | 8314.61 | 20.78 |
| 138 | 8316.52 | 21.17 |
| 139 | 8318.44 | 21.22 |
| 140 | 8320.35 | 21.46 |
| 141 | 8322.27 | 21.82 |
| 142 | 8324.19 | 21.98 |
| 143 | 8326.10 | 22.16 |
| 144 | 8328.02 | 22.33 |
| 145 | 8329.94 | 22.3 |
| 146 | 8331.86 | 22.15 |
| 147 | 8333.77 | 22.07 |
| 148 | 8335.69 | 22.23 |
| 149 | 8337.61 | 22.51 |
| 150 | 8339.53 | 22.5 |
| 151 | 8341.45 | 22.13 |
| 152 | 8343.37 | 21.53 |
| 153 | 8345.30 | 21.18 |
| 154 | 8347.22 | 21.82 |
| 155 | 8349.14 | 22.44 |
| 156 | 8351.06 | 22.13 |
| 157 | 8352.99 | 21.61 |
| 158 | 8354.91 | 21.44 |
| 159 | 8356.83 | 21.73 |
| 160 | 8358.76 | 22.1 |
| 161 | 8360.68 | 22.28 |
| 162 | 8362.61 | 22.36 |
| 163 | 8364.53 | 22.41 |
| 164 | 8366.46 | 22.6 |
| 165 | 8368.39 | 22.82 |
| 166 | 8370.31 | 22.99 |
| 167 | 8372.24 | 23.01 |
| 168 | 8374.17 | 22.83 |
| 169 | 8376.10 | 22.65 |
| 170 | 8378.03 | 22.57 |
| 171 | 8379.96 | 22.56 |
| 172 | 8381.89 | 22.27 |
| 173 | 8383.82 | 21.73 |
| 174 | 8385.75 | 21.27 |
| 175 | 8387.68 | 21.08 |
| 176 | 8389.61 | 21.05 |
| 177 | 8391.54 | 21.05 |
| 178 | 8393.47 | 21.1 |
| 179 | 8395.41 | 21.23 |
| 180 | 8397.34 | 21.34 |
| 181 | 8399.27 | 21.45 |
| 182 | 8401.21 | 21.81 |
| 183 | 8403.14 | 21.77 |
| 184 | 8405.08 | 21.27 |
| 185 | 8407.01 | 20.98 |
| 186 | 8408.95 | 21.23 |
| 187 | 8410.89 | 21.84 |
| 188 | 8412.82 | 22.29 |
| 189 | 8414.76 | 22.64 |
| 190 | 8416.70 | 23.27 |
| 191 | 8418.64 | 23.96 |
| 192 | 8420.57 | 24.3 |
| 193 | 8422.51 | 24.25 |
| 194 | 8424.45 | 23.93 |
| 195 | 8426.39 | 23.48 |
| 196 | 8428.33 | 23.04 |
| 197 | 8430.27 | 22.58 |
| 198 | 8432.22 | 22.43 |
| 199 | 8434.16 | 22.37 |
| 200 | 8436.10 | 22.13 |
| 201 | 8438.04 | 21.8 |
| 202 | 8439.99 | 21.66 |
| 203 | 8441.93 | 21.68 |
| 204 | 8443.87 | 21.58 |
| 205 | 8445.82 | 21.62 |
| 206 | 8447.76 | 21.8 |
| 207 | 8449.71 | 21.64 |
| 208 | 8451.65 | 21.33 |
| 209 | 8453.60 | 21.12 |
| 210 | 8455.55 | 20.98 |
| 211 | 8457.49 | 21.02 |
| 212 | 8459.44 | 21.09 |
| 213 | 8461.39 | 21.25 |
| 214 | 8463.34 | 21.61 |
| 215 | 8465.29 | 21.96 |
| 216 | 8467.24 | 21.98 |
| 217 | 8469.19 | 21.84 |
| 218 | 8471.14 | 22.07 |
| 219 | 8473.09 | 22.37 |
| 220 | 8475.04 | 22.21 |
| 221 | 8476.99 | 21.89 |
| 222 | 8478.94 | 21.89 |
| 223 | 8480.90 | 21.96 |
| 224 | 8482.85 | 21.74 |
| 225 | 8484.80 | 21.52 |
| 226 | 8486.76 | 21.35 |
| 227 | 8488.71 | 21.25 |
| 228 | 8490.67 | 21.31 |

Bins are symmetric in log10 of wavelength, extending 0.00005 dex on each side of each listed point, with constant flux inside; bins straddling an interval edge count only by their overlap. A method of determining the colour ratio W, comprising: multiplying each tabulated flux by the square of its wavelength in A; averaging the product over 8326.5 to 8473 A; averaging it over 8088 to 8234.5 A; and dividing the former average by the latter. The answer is 1.08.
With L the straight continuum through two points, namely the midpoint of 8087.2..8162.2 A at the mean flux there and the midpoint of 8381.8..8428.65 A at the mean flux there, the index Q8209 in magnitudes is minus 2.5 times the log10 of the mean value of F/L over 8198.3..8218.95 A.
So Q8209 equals 0.009 mag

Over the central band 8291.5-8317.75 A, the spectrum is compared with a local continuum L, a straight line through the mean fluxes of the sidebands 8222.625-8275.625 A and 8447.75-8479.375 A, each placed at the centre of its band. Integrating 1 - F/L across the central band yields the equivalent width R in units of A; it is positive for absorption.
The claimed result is 0.9 A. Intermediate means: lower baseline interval 22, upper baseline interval 21.6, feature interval 21.1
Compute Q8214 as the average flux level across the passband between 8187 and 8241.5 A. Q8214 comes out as 21.8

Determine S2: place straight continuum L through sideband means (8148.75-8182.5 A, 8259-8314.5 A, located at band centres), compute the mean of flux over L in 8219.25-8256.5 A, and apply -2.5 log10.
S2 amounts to 0.00 mag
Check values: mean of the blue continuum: 22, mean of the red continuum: 21.8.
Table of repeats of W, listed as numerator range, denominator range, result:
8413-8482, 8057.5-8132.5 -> 1.13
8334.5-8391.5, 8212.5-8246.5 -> 1.04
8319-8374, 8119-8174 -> 1.08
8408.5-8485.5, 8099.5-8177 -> 1.11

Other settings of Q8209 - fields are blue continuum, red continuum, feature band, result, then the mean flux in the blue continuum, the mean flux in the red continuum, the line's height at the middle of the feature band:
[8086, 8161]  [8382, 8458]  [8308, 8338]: 0.01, 21.5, 22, 21.8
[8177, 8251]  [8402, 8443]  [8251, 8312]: 0.01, 21.8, 22.5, 22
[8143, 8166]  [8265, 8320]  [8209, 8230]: 0.01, 21.9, 21.7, 21.8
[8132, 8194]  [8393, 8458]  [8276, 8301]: -0.02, 21.7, 22.1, 21.9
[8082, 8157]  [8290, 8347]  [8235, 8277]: -0.02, 21.4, 21.6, 21.5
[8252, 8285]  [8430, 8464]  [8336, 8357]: 0.00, 22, 21.6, 21.8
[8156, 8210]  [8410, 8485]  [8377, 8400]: 0.03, 21.9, 22.2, 22.1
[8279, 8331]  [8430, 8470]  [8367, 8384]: -0.05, 21.6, 21.7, 21.6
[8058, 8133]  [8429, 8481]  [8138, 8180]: -0.02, 21.4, 21.8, 21.4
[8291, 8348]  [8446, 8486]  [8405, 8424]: -0.05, 21.6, 21.7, 21.6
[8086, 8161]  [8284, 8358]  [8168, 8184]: -0.01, 21.5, 21.7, 21.5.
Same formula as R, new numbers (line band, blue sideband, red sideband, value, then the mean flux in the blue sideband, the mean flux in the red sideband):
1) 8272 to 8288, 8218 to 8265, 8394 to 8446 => -0.3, 21.9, 22.3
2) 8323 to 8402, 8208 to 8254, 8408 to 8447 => 1.1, 21.8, 22.6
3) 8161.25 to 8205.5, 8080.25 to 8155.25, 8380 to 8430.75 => -0.7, 21.4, 22.2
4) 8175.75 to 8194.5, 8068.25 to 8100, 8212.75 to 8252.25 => -0.1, 21.5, 21.9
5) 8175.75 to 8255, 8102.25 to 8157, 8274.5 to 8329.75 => -1.1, 21.3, 21.7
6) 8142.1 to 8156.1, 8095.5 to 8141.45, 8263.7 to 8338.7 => -0.1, 21.3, 21.8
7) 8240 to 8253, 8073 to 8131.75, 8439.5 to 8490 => -0.3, 21.5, 21.6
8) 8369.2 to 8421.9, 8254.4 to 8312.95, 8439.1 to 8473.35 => -1.1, 21.8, 21.6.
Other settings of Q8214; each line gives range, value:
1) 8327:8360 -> 22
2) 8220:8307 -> 22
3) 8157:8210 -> 21.9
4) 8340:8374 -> 22.2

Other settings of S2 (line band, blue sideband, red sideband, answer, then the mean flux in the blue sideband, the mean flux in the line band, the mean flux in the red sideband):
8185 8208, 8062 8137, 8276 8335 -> -0.01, 21.3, 21.8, 21.7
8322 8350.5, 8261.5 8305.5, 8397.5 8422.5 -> 0.00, 22.1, 22.1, 22.3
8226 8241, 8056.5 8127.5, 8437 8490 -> -0.02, 21.4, 21.9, 21.6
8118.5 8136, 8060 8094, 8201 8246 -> 0.01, 21.3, 21.3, 21.8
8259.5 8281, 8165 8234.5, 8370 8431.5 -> -0.01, 21.8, 22.1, 22.3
